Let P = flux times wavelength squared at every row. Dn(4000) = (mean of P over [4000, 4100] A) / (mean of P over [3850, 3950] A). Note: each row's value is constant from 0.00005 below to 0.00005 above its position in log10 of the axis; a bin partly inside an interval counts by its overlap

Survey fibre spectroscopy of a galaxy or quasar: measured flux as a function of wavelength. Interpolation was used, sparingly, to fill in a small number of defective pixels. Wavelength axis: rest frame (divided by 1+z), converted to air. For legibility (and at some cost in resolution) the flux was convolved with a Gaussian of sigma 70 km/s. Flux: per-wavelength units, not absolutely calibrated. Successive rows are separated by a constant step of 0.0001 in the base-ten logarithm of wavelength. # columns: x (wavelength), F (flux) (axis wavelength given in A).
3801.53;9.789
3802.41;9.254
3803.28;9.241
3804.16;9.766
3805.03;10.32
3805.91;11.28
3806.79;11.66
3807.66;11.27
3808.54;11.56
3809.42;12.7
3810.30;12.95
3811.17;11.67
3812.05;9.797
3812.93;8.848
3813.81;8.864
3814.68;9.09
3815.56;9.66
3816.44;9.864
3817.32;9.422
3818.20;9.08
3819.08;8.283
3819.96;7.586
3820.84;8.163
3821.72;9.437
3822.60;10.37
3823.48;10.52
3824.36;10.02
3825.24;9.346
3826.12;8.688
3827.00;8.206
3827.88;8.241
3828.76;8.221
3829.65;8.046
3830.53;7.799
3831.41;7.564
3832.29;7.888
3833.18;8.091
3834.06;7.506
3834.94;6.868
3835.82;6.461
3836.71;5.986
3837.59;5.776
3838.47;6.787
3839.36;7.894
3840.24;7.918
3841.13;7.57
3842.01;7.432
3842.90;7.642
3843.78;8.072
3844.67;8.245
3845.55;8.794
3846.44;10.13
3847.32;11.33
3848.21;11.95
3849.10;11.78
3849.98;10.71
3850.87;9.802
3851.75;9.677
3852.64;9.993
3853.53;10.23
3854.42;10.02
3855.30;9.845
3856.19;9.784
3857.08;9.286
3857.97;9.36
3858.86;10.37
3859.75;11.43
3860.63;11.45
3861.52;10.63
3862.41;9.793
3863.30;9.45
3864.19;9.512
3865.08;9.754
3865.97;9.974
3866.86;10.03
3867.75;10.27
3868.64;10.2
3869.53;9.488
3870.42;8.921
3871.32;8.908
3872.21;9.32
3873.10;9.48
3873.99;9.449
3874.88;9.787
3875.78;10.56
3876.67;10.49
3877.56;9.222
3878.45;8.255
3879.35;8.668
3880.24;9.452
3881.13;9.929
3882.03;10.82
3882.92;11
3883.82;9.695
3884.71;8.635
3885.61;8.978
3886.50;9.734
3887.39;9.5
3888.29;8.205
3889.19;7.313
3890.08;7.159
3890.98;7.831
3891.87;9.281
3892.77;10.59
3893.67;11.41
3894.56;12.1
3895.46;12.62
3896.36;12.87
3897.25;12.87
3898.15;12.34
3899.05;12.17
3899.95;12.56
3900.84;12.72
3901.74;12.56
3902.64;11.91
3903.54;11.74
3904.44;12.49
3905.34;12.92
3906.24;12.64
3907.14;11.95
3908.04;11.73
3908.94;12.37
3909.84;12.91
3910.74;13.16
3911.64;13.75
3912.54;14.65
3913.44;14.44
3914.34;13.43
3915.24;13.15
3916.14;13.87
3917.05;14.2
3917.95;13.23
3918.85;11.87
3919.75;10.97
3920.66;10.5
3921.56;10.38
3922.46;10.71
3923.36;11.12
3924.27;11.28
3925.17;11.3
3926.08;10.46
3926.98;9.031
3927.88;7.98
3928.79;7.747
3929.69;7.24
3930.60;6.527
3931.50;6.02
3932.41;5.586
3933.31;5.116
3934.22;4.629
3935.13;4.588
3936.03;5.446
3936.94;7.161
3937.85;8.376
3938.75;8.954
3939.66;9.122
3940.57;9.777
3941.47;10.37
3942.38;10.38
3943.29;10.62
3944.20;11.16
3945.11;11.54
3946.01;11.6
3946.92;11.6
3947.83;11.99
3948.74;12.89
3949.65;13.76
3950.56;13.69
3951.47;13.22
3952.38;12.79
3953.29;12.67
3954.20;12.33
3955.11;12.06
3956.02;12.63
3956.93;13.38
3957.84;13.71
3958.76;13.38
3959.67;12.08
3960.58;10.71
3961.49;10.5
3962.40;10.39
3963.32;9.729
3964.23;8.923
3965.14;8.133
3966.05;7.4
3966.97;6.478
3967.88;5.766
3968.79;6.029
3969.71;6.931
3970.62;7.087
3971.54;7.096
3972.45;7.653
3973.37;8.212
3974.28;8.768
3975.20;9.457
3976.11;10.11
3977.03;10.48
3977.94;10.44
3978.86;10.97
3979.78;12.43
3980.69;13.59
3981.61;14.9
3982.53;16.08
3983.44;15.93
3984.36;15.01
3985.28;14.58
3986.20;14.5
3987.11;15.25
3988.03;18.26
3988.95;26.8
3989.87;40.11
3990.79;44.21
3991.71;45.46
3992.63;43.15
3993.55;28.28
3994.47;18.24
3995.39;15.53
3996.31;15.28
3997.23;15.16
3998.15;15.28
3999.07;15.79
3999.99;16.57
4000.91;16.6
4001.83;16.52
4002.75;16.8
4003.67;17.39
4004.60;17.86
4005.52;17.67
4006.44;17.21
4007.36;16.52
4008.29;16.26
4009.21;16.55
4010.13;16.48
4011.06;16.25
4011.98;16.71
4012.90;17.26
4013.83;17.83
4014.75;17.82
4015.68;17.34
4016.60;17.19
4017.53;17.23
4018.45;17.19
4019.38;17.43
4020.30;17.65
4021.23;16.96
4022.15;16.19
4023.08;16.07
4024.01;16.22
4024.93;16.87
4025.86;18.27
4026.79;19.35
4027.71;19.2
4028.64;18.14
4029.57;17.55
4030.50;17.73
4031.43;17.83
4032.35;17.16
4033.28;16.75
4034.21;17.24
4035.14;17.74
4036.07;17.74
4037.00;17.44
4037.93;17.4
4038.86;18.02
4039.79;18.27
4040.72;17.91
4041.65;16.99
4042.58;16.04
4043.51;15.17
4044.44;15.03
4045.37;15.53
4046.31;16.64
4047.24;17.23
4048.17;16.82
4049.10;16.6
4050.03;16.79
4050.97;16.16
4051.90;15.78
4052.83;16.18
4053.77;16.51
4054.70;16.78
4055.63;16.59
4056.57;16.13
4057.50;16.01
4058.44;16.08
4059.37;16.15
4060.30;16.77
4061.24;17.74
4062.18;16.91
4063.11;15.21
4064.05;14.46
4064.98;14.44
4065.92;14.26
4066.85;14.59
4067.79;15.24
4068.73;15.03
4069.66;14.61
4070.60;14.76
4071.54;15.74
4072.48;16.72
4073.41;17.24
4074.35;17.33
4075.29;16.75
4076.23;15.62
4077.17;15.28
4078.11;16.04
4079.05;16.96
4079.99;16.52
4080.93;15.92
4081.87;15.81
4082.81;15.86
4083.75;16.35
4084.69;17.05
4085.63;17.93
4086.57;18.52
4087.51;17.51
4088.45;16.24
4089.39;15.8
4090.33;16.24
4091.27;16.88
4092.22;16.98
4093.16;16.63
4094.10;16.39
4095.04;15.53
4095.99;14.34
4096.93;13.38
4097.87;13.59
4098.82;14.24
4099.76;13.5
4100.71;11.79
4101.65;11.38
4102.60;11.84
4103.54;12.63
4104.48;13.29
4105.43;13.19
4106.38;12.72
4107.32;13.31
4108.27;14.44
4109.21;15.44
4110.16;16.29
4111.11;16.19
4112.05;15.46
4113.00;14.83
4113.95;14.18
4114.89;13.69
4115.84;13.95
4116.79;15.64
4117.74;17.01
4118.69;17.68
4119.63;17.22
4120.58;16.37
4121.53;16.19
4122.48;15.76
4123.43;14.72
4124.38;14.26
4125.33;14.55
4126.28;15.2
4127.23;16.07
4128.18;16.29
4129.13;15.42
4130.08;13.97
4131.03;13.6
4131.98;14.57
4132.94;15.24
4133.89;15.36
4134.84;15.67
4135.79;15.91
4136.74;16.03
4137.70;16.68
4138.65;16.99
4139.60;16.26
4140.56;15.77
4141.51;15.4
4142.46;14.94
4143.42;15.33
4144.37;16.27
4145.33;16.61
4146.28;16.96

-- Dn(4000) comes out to 1.72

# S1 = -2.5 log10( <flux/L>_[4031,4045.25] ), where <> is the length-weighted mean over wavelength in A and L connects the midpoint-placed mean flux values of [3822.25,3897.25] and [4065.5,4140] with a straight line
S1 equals -0.23 mag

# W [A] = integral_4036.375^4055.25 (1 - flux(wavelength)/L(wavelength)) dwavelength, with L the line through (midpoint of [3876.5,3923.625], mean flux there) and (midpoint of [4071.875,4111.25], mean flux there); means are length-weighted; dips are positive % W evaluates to -3.0 A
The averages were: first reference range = 11.3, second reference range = 15.4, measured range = 16.7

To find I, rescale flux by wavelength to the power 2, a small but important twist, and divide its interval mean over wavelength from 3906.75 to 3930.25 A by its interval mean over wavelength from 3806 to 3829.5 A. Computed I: 1.26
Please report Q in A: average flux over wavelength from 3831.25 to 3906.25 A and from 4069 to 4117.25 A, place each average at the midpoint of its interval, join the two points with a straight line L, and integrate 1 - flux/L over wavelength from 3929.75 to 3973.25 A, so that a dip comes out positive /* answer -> 8.2 A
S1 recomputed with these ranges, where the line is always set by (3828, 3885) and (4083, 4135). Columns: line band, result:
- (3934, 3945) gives 0.290 mag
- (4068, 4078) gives -0.115 mag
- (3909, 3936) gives 0.043 mag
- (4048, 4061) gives -0.183 mag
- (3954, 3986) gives 0.115 mag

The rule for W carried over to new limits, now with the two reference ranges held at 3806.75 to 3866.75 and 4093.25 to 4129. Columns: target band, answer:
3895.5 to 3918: -4.7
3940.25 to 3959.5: -1.1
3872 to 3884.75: 0.5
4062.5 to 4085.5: -3.0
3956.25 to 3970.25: 2.6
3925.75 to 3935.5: 3.8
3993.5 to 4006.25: -4.6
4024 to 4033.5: -3.5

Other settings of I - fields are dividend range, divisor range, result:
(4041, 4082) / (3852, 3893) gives 1.84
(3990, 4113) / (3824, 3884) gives 2.04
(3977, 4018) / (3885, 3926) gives 1.70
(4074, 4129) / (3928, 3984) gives 1.65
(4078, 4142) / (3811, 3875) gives 1.92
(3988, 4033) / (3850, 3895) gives 2.16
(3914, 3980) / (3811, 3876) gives 1.15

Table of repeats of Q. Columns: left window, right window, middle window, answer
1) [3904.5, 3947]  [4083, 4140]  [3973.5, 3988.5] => -1.6 A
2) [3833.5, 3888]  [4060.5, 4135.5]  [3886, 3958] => -0.2 A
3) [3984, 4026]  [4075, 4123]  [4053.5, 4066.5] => 0.8 A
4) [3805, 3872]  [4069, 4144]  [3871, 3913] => -1.0 A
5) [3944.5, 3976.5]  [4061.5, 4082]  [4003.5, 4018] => -4.8 A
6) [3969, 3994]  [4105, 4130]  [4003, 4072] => -0.6 A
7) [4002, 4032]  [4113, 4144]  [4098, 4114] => 2.1 A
